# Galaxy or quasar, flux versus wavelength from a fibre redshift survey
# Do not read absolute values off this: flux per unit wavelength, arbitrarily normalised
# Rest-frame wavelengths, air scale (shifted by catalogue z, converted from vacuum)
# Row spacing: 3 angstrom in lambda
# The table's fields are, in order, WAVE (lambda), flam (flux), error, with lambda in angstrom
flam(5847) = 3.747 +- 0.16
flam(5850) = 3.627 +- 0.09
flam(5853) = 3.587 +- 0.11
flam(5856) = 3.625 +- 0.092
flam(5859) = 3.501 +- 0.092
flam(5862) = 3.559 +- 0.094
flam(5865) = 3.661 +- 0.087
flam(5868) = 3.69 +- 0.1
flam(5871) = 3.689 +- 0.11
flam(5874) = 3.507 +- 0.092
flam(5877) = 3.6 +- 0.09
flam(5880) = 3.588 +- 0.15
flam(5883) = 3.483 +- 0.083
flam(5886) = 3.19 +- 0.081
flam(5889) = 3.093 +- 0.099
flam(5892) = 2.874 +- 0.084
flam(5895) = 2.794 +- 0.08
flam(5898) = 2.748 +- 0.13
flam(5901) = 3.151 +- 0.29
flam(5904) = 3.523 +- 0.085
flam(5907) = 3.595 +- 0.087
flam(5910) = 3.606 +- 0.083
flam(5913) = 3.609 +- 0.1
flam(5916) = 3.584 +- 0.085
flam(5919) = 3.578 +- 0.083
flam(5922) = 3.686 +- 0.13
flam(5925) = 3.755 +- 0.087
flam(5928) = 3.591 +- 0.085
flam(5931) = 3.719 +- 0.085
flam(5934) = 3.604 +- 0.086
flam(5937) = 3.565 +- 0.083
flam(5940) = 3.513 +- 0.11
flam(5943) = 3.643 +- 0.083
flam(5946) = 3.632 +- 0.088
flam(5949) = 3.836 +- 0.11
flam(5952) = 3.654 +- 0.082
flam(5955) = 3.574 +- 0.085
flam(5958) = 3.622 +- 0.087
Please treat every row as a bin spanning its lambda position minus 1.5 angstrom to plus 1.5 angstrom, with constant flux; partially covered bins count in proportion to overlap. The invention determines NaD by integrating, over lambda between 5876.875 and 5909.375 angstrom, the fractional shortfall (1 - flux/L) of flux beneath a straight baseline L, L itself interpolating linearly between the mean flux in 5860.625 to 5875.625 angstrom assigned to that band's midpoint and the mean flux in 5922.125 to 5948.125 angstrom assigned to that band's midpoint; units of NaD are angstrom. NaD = 3.5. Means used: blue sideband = 3.62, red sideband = 3.64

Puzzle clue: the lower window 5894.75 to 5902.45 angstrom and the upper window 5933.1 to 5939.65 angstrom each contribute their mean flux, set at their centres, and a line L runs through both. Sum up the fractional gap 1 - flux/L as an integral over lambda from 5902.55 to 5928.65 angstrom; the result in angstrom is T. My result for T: -3.34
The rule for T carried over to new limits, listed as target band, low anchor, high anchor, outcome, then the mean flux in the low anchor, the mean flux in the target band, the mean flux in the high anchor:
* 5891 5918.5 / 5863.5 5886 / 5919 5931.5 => 2.6 angstrom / 3.58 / 3.29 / 3.67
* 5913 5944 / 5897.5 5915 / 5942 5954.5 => -0.6 angstrom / 3.41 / 3.62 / 3.68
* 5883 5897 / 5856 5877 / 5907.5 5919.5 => 2.2 angstrom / 3.6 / 3.03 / 3.6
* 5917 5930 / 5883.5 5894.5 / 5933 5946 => -0.9 angstrom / 3.07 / 3.65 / 3.59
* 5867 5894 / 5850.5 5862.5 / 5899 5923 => 1.2 angstrom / 3.57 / 3.4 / 3.52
